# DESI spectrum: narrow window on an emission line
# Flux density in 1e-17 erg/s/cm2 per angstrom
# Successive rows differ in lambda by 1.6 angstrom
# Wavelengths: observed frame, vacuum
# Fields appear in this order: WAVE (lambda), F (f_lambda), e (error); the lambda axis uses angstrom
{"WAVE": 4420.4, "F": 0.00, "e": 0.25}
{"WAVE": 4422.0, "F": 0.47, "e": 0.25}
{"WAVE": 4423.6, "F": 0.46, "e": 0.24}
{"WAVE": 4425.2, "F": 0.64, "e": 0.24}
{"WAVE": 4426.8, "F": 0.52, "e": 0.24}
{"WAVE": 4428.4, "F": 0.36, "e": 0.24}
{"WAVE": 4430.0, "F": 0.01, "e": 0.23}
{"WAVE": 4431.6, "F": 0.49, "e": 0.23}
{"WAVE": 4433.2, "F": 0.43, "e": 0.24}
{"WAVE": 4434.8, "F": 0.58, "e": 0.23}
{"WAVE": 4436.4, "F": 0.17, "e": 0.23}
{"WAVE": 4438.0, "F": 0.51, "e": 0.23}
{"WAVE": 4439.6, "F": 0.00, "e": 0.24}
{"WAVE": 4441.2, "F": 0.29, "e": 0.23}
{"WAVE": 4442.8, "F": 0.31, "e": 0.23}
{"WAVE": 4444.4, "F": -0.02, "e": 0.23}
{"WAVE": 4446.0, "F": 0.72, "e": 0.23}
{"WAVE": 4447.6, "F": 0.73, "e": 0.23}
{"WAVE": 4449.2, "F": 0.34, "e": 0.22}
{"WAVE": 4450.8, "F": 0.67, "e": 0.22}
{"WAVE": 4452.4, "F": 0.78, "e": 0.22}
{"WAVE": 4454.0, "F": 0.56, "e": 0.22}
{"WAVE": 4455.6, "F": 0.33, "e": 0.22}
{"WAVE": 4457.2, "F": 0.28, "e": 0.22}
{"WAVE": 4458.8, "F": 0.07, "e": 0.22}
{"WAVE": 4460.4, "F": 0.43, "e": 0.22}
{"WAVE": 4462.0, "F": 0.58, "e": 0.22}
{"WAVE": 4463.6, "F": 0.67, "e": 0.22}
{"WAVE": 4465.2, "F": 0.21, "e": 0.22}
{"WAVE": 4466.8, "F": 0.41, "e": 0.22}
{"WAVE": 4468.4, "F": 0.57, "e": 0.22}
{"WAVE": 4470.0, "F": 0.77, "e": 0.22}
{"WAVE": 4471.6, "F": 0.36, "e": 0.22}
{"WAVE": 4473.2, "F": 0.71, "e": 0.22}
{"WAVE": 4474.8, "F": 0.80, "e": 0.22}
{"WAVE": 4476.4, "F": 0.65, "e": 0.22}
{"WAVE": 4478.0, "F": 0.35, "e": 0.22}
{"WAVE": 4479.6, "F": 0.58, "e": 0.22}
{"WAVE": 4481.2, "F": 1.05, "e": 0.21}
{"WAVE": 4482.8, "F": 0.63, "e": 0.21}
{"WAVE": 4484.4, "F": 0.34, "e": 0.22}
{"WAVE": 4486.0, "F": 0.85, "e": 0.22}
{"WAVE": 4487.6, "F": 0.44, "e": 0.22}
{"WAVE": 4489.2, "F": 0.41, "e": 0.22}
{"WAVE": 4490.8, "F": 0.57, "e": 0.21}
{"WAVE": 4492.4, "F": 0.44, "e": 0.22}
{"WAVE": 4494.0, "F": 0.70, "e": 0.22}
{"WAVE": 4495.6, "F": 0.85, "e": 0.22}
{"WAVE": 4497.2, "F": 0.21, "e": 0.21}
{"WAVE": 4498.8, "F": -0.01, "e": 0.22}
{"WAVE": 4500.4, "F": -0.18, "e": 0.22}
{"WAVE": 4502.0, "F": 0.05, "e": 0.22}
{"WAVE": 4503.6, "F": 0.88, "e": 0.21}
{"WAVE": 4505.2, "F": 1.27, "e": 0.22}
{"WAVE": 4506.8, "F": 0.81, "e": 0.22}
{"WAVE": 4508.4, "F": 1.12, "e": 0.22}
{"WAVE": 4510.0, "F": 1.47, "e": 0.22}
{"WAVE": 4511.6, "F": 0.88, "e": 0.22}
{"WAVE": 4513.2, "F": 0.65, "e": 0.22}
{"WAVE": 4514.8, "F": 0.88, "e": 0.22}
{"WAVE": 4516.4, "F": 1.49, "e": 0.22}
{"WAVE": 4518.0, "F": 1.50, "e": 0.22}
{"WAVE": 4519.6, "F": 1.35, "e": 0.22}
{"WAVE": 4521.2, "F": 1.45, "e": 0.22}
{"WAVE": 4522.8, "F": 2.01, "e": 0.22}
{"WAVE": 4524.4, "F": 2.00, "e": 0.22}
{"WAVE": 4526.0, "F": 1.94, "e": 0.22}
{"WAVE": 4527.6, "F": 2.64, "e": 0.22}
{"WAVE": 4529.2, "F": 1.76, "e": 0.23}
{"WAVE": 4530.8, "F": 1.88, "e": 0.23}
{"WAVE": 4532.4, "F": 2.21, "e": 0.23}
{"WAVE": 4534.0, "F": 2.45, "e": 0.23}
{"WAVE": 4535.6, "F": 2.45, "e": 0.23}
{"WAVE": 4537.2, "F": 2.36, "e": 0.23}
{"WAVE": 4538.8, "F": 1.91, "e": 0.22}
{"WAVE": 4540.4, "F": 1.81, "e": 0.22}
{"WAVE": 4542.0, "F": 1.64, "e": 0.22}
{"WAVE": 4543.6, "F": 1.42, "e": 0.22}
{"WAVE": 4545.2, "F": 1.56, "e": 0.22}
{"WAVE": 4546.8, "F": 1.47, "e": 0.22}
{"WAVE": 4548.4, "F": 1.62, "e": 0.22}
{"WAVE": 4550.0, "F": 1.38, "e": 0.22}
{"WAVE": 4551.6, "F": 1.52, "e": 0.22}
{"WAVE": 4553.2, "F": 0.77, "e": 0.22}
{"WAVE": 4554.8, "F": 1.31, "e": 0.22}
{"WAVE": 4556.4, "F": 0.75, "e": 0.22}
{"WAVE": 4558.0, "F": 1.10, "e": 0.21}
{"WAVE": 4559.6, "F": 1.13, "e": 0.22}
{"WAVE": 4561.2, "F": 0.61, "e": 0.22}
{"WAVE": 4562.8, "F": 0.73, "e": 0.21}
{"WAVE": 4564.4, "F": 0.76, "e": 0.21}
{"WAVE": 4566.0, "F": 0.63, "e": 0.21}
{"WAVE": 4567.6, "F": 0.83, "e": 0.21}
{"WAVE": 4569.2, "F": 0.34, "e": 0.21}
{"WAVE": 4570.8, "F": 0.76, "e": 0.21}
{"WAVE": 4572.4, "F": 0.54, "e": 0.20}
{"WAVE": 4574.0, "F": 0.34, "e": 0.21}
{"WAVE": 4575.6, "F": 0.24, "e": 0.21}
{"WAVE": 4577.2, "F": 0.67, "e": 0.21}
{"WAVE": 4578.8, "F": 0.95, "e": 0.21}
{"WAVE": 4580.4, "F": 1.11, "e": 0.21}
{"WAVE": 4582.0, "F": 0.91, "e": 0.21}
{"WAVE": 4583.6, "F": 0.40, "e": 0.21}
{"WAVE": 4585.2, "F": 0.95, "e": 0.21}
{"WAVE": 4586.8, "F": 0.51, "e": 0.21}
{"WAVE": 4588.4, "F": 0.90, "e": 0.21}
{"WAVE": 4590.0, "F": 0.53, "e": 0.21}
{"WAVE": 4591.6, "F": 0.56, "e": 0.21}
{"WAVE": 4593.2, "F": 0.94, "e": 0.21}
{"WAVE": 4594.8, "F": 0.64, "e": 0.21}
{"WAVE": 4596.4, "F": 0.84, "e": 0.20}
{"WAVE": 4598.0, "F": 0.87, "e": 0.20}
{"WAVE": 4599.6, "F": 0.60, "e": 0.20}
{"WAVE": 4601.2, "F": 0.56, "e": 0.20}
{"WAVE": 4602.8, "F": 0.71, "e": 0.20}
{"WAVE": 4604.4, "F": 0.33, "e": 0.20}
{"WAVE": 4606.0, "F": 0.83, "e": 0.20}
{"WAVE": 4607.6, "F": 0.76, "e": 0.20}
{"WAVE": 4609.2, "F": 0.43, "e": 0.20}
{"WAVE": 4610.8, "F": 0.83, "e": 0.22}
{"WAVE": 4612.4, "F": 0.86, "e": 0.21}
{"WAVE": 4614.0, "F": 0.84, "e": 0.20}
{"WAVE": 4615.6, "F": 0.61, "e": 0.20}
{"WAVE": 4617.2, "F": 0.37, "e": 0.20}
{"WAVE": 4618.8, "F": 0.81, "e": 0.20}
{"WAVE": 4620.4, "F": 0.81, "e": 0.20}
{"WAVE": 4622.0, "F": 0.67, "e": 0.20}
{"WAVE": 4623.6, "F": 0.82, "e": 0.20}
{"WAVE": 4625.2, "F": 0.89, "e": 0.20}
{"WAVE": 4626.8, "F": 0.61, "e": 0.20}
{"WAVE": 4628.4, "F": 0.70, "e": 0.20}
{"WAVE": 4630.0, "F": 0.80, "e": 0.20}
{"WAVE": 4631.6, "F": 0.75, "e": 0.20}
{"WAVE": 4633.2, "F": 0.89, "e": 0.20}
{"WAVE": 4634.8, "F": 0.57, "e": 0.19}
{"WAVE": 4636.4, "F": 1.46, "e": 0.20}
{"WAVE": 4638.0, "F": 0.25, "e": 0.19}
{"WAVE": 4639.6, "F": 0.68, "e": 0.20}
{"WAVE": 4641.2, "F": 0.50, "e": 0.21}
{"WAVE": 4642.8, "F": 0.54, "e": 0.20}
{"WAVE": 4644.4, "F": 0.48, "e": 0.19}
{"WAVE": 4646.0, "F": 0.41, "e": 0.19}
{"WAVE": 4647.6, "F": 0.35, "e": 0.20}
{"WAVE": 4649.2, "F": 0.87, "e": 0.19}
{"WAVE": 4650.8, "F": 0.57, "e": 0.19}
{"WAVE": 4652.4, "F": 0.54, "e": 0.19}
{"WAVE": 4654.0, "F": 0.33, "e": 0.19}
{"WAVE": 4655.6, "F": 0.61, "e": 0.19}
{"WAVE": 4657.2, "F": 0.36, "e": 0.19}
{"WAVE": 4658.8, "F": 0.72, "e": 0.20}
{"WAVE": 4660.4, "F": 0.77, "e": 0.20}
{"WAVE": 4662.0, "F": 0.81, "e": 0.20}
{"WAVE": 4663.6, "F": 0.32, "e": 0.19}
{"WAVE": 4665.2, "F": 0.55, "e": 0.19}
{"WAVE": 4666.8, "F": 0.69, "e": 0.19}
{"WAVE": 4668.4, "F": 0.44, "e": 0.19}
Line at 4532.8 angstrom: Lyman alpha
